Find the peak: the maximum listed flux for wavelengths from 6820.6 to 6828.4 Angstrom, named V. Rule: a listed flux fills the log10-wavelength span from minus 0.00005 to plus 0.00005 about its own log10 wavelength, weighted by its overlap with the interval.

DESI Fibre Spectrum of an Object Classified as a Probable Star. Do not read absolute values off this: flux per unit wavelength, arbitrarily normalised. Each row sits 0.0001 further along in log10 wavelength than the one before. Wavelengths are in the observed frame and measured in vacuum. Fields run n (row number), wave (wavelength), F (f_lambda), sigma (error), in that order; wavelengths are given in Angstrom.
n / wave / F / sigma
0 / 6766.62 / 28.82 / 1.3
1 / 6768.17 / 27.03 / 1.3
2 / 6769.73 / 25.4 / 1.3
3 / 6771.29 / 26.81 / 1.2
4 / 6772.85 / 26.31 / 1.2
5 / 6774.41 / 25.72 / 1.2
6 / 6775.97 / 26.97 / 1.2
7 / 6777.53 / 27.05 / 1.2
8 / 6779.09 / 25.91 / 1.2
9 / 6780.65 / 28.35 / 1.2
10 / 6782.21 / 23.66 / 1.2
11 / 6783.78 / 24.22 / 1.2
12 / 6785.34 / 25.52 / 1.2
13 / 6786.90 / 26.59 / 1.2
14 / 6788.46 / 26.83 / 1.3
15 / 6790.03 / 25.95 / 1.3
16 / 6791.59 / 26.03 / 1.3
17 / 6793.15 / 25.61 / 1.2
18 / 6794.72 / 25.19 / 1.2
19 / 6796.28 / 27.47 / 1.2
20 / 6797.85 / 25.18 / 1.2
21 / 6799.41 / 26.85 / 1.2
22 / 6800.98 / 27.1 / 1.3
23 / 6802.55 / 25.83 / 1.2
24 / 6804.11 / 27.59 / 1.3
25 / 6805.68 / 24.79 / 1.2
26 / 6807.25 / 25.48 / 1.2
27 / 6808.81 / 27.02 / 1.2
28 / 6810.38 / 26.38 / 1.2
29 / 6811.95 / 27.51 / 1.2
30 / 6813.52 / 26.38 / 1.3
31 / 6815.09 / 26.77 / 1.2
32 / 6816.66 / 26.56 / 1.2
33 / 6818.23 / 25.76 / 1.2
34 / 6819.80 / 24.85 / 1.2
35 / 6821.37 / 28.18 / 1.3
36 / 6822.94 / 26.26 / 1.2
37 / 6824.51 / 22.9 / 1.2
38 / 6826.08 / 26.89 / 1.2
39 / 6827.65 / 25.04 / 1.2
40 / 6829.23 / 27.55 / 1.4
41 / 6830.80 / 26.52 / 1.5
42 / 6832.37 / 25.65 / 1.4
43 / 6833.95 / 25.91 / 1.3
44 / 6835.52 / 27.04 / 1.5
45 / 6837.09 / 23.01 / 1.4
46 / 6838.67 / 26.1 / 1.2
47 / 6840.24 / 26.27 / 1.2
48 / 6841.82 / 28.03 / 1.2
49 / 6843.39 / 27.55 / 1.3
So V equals 28.18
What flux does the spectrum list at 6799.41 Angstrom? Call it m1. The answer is 26.85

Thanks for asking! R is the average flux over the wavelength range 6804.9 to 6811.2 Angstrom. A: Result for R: 25.9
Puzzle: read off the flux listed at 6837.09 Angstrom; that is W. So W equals 23.01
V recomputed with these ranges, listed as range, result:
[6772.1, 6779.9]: 27.05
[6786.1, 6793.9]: 26.83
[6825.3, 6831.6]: 27.55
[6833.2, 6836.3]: 27.04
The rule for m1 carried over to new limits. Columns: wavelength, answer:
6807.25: 25.48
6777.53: 27.05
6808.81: 27.02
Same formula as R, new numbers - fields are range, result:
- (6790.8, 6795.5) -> 25.6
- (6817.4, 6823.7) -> 26.3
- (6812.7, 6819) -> 26.4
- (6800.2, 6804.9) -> 26.8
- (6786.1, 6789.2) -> 26.7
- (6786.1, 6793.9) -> 26.2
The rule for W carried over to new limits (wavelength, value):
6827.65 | 25.04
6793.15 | 25.61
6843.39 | 27.55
